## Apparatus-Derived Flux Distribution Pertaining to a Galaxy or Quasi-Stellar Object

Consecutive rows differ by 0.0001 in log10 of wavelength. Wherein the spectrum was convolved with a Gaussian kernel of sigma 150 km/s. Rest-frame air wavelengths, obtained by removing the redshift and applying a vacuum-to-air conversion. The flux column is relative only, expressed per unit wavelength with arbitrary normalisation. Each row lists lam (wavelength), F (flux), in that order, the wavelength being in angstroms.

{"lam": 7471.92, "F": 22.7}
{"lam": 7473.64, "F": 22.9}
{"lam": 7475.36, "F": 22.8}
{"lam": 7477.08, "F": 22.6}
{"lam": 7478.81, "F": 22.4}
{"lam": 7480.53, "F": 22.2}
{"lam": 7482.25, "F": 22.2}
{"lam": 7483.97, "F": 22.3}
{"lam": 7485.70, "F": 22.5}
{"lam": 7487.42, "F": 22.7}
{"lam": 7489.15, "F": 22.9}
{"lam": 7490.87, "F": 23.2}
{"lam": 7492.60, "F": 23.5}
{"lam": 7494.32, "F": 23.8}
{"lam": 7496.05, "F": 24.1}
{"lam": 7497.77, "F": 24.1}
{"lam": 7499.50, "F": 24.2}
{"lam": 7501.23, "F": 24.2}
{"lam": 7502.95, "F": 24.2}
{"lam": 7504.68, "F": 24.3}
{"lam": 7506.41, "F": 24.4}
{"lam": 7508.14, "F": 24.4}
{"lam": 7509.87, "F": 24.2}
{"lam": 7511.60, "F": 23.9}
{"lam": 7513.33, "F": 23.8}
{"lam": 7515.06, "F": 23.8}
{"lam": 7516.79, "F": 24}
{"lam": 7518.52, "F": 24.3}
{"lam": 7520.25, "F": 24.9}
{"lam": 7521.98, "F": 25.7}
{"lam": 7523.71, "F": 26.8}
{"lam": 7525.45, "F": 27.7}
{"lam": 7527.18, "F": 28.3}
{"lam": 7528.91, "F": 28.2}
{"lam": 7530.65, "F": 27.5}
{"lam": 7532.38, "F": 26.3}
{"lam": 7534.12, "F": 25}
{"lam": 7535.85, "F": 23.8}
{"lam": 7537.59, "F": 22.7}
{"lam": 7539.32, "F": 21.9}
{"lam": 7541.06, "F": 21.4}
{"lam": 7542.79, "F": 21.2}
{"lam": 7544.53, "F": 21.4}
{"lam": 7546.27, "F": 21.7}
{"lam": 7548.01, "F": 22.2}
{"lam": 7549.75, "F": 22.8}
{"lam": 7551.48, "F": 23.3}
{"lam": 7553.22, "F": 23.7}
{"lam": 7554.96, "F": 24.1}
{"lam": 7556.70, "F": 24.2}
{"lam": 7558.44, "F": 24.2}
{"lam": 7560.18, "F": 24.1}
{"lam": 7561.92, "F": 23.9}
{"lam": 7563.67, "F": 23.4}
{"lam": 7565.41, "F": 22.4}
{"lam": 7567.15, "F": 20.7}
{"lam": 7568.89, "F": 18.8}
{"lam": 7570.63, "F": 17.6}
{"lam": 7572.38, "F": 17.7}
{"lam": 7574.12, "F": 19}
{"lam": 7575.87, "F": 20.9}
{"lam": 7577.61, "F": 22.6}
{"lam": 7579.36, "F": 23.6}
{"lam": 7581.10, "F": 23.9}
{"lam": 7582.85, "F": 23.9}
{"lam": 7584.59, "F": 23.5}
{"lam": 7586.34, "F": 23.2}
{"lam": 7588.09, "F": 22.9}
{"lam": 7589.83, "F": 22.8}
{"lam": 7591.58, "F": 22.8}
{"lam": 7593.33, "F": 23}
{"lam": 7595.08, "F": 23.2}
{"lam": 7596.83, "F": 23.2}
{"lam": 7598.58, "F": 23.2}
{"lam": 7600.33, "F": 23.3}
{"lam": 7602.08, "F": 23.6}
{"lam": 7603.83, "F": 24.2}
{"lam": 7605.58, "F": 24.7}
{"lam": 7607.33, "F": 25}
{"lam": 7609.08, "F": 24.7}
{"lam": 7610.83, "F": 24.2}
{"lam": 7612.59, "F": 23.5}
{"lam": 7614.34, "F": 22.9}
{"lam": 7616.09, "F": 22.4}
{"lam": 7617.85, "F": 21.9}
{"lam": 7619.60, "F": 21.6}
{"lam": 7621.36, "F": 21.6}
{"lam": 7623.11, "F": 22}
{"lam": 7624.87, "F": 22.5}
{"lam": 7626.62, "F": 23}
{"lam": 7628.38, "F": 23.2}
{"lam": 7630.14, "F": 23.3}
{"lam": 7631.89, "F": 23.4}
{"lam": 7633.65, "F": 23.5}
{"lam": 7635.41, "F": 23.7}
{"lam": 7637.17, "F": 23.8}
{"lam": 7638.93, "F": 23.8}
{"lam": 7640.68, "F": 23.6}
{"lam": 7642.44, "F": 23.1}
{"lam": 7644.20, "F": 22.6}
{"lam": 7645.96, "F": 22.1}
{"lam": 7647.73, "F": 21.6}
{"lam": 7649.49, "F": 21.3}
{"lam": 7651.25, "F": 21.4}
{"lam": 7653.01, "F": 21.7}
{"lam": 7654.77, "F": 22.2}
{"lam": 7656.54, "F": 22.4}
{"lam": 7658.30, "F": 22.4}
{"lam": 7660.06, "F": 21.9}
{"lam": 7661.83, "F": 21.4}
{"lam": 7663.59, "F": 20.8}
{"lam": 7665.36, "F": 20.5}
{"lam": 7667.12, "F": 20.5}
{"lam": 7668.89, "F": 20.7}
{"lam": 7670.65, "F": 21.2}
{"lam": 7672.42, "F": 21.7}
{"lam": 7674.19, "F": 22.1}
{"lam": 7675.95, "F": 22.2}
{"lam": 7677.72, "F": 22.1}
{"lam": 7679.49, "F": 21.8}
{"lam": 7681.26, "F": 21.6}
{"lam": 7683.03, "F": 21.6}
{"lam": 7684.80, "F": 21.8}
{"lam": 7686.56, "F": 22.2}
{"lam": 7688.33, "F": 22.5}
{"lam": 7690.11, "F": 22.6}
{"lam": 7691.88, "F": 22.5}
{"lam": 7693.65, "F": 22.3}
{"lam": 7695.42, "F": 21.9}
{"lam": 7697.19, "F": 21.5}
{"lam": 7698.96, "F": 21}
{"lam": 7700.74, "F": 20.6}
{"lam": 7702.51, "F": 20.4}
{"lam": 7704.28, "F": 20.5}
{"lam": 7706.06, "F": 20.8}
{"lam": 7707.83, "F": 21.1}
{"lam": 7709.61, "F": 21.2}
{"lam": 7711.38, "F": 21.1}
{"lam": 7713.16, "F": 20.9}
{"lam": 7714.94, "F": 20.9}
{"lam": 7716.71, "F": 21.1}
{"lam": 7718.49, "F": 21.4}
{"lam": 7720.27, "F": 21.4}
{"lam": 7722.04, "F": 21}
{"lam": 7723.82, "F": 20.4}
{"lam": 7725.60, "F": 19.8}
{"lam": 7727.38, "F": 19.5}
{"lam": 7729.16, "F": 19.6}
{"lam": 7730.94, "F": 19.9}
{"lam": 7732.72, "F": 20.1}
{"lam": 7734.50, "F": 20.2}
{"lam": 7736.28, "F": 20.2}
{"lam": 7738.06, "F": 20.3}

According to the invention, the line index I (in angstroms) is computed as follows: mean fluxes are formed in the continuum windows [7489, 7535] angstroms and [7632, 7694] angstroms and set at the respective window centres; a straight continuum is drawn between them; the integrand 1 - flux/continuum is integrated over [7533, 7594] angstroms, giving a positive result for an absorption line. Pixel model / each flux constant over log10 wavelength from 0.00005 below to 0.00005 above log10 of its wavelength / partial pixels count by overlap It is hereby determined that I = 3.9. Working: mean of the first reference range 24.9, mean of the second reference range 22.1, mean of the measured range 22.4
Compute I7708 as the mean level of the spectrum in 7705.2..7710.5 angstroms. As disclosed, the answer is 21.1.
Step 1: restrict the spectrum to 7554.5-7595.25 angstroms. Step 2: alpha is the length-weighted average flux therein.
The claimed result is 22.3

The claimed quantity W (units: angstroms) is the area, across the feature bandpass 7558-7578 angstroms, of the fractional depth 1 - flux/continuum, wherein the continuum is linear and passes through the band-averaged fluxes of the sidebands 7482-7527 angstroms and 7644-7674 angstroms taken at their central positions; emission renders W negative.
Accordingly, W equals 1.7 angstroms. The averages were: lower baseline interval 24.2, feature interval 21.2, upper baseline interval 21.5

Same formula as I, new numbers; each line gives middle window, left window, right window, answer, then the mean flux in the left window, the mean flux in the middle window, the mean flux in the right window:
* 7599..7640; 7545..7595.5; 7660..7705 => -2.4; 22.4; 23.3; 21.5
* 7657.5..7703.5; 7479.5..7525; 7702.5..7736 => -0.9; 23.9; 21.6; 20.6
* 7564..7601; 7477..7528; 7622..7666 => 1.8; 24.1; 22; 22.5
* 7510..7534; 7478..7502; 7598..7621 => -2.6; 23.2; 25.7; 23.4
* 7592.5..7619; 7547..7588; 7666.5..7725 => -1.7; 22.3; 23.5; 21.4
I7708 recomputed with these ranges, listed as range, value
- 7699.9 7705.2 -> 20.5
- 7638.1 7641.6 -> 23.8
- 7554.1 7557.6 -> 24.2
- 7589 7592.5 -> 22.8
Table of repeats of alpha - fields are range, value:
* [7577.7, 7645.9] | 23.3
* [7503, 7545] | 24.6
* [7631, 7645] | 23.5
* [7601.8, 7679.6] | 22.5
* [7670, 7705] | 21.7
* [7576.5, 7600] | 23.2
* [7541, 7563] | 23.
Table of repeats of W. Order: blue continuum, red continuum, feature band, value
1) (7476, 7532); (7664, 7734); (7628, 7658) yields -0.9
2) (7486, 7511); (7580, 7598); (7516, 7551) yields -1.1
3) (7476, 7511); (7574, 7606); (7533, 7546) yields 0.4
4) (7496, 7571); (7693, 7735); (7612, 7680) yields -0.9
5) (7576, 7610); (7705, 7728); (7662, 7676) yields 0.4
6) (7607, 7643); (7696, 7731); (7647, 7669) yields 0.8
